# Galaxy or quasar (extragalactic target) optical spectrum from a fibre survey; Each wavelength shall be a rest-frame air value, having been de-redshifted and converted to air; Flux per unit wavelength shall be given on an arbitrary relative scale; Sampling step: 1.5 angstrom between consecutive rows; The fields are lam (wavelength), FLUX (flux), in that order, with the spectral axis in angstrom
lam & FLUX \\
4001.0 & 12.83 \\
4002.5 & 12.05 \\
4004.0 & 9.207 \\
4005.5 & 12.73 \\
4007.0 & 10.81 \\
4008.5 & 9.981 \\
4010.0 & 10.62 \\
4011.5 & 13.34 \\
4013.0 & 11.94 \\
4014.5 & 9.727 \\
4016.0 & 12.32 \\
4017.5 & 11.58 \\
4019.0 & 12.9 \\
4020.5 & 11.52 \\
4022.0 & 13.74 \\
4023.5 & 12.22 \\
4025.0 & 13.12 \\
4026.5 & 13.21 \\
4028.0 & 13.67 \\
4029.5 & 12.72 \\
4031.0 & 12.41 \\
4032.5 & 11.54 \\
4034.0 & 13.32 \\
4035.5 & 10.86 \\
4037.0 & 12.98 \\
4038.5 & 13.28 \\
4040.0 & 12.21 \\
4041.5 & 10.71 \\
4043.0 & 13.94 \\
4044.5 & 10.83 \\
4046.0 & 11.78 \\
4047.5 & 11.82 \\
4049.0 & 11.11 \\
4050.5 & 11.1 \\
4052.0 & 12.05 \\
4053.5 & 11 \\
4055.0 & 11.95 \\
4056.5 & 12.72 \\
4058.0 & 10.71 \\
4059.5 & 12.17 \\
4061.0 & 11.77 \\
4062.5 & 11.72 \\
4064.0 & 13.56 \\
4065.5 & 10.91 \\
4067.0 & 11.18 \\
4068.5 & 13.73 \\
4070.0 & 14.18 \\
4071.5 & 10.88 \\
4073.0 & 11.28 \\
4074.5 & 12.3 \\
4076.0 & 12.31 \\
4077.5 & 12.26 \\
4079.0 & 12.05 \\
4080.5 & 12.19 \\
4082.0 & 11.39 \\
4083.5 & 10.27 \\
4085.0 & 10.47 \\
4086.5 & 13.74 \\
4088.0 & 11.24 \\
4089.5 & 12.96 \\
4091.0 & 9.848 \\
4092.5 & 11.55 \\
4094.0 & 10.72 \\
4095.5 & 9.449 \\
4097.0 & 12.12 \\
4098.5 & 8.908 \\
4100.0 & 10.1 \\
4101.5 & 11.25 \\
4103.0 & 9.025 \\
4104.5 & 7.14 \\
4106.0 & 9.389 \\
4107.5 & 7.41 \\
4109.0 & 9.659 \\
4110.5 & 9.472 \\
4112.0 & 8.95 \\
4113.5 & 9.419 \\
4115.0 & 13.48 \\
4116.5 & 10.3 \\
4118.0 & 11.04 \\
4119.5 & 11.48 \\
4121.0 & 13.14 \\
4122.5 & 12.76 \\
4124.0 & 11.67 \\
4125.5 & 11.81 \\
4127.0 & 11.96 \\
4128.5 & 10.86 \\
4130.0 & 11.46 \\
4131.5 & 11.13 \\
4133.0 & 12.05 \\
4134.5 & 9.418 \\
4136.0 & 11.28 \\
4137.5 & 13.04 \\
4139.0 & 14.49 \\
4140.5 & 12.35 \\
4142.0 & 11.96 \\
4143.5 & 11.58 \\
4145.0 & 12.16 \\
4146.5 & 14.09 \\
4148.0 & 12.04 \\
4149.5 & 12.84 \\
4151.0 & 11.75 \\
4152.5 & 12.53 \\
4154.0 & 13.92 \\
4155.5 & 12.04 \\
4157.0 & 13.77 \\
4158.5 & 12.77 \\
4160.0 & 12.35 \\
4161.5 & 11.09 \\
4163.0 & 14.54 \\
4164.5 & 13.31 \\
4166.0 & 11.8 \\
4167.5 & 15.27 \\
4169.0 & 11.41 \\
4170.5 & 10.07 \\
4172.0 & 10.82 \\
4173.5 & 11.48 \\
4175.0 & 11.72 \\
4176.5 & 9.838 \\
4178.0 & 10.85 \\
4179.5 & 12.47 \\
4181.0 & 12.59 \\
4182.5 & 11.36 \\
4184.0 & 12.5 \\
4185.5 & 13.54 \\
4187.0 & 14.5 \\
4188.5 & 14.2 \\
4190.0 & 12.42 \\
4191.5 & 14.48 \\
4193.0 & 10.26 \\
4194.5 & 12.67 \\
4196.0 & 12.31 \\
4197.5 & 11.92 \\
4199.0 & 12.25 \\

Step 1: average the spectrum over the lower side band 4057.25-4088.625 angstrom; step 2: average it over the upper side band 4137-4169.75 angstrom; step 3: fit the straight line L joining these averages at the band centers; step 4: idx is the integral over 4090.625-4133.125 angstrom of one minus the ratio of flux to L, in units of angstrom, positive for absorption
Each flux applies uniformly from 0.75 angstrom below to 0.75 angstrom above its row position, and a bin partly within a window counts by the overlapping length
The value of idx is 6.03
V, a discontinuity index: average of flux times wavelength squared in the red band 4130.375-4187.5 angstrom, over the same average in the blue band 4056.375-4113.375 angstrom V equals 1.15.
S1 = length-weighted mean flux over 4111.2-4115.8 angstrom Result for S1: 10.6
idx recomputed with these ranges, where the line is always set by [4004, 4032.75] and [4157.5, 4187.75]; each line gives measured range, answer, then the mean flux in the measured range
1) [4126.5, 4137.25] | 0.83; 11.2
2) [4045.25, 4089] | 0.87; 11.9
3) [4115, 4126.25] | 0.28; 11.9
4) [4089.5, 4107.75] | 3.31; 9.94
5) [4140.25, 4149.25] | -0.15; 12.4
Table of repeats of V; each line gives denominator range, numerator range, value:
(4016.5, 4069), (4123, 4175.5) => 1.06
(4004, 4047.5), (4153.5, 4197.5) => 1.10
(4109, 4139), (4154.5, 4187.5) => 1.11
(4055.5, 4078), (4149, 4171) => 1.09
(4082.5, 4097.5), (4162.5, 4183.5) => 1.11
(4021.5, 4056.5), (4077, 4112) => 0.88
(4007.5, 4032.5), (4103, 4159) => 1.00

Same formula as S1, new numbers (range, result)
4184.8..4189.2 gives 14.1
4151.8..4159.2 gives 13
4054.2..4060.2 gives 11.9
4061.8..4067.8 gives 11.9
